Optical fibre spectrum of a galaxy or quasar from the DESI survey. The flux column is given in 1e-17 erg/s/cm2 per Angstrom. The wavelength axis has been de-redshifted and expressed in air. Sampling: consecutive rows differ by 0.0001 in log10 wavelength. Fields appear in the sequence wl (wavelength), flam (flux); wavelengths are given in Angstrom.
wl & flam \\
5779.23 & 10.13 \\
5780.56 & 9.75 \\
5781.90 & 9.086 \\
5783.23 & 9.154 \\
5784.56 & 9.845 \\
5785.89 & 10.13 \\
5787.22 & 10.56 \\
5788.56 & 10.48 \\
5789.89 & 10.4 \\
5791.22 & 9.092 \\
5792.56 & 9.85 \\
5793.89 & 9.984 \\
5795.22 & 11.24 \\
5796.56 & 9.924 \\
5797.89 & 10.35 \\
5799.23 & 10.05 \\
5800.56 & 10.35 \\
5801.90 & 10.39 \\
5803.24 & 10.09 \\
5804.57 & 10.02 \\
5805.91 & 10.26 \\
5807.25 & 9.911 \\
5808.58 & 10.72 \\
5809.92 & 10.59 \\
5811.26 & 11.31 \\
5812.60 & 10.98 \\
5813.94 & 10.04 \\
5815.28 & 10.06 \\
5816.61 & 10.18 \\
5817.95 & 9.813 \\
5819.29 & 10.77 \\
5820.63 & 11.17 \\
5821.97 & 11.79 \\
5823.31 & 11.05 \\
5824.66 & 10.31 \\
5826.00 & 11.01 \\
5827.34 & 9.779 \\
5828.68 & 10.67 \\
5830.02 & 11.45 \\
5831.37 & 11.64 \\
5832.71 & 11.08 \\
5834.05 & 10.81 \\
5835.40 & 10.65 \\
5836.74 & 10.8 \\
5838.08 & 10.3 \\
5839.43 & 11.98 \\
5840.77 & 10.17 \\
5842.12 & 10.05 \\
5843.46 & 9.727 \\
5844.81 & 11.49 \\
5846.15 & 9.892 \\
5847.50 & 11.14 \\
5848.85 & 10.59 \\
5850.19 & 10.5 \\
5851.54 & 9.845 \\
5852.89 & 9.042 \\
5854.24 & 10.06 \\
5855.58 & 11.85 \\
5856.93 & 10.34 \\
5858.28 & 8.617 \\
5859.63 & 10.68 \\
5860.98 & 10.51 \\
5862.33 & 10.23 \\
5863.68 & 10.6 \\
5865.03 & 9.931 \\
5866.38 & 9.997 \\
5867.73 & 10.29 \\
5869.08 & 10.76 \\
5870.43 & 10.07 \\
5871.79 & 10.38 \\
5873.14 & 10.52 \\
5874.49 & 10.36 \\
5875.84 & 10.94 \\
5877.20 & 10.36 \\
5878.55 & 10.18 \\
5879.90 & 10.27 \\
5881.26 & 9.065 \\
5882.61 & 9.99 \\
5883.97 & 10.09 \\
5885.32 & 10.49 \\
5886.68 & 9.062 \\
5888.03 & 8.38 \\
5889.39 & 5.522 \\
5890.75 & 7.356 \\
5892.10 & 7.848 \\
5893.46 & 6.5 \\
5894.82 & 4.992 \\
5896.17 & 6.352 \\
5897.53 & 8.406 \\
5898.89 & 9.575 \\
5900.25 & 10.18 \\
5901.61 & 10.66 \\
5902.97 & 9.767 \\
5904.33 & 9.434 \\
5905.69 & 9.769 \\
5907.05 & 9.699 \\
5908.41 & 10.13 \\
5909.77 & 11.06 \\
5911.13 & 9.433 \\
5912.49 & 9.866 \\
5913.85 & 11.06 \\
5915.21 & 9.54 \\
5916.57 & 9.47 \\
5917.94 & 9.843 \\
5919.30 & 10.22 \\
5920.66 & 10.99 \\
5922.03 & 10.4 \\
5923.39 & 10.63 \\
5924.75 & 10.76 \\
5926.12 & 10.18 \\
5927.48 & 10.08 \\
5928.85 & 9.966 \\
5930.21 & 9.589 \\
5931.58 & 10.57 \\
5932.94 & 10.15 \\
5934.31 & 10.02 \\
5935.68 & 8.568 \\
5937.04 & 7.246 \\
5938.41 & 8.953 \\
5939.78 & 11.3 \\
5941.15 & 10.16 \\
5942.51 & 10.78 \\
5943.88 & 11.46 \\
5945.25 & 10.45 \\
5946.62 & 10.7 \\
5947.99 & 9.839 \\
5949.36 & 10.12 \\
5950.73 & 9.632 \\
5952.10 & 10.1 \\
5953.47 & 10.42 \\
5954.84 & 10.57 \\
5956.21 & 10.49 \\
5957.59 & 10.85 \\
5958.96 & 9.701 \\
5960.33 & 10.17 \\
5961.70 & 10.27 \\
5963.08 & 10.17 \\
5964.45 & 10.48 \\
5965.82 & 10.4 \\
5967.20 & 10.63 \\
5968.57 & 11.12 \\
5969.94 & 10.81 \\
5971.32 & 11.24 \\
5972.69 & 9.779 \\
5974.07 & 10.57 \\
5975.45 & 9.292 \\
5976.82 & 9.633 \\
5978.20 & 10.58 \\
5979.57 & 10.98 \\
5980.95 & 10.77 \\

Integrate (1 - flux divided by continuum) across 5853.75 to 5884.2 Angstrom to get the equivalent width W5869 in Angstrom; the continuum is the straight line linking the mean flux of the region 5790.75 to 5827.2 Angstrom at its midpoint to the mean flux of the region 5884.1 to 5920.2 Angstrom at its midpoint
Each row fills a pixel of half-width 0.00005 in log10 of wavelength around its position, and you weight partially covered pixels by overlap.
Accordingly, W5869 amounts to -2.3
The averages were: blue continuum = 10.4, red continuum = 9.05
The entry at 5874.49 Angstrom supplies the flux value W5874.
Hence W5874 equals 10.36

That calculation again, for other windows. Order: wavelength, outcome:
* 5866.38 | 9.997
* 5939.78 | 11.3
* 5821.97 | 11.79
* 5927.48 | 10.08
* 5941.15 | 10.16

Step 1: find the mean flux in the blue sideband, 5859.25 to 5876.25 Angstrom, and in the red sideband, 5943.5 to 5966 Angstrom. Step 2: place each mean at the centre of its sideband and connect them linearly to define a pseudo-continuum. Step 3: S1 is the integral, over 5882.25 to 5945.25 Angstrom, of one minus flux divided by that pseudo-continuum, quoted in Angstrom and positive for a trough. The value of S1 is 5.2 Angstrom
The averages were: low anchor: 10.4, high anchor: 10.3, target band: 9.5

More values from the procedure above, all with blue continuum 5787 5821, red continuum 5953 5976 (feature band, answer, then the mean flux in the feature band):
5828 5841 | -0.81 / 11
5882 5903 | 3.99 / 8.4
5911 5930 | 0.38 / 10.2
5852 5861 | 0.20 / 10.1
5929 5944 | 0.81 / 9.84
